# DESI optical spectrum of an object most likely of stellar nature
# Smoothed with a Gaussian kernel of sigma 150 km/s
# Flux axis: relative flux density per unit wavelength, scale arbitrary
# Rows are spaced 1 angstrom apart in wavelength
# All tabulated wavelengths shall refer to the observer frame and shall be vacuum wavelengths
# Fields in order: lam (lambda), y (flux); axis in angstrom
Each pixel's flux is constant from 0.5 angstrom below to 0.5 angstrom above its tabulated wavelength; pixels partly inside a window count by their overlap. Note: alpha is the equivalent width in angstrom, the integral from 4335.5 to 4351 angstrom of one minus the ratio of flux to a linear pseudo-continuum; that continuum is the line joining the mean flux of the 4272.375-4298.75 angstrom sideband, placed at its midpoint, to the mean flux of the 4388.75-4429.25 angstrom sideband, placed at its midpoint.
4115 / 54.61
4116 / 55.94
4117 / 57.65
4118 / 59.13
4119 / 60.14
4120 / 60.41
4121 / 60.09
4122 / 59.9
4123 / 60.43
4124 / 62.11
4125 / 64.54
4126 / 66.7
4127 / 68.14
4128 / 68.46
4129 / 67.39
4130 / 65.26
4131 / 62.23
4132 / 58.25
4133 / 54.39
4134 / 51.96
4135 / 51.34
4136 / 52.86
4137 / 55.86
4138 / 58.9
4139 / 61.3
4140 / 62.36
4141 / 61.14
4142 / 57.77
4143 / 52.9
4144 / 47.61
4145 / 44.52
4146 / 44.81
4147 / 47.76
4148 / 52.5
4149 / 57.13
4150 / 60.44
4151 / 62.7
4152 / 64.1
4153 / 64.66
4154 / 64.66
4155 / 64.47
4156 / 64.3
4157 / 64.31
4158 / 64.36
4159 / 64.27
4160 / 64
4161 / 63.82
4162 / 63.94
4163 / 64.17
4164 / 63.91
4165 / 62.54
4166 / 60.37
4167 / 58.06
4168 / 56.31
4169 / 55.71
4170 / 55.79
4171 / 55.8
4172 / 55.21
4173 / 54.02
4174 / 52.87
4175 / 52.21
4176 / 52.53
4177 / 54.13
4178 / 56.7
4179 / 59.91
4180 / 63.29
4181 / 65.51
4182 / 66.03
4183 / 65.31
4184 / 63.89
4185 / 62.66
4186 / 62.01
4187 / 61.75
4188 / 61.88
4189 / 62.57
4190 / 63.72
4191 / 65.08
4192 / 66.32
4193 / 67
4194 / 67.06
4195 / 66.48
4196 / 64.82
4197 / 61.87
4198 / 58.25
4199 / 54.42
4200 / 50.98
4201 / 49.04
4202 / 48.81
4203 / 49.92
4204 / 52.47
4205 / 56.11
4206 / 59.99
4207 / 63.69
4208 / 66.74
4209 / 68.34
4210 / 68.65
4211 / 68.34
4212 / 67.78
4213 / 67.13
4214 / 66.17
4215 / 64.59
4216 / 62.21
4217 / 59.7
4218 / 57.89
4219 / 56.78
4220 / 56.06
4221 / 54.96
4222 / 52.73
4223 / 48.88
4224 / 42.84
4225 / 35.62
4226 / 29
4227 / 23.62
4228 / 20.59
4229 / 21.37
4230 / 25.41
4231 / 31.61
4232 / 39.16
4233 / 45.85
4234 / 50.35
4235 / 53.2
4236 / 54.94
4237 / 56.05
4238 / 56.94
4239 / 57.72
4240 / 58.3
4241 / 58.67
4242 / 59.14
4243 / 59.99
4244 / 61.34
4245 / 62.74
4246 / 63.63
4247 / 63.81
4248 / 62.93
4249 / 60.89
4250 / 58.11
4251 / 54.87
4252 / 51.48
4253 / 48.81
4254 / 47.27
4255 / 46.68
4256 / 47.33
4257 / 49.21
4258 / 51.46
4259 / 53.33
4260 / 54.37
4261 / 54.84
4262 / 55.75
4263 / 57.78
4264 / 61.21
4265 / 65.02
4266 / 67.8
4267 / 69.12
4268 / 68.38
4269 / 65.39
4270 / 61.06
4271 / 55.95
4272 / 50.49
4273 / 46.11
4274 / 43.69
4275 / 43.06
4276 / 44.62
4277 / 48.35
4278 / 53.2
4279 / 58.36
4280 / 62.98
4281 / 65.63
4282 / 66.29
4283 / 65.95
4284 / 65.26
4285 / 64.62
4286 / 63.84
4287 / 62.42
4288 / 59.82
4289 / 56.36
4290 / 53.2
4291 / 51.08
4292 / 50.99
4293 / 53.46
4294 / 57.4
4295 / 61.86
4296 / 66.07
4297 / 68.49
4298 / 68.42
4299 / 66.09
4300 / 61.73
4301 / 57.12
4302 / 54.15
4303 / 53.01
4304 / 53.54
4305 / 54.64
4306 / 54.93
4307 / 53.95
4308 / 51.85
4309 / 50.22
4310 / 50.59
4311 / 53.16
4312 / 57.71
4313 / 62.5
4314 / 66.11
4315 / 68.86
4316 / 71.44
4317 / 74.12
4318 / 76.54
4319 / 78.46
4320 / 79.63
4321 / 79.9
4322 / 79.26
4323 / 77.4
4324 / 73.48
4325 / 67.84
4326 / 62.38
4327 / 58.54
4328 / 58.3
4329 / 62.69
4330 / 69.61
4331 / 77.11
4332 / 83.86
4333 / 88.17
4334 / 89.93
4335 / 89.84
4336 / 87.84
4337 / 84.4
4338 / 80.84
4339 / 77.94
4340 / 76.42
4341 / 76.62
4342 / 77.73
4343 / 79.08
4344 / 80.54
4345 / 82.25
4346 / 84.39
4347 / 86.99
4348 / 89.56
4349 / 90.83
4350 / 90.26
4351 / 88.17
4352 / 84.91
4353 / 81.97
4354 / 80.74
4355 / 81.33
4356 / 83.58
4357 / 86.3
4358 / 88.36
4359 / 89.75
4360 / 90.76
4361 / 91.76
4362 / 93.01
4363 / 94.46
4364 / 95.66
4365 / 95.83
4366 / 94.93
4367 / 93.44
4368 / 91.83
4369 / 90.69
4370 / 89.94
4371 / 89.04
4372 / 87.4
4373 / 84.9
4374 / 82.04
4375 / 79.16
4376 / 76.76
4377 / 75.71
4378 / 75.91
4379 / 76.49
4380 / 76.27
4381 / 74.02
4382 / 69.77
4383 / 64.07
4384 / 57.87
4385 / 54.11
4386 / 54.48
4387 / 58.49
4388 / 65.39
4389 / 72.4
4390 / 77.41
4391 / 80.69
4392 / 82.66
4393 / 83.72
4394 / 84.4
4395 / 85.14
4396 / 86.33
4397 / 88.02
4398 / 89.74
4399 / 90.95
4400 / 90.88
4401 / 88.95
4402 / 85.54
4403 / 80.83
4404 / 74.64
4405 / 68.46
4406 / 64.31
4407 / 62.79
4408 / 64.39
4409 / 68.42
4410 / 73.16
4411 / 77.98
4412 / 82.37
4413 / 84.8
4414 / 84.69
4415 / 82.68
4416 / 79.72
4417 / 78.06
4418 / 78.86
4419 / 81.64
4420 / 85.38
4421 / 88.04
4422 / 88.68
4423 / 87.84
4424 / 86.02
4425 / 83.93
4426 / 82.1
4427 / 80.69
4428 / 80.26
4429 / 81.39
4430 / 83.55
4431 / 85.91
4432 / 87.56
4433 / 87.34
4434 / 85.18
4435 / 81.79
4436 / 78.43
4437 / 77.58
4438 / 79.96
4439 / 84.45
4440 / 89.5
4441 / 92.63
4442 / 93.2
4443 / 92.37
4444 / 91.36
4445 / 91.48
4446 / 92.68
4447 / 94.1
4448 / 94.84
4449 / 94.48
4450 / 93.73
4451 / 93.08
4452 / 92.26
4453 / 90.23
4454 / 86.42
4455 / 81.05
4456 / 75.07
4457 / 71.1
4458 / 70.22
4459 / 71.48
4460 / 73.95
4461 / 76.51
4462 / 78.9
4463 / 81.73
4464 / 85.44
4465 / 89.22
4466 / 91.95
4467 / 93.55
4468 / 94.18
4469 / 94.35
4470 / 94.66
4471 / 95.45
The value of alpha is -3.3 angstrom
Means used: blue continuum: 57.8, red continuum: 81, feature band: 83.2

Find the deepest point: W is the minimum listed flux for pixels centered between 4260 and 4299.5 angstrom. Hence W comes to 43.06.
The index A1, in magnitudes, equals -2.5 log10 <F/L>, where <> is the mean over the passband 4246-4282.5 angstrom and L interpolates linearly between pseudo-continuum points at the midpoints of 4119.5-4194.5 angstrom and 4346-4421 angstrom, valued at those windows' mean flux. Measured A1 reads 0.24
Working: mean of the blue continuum 60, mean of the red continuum 81.2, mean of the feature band 56.1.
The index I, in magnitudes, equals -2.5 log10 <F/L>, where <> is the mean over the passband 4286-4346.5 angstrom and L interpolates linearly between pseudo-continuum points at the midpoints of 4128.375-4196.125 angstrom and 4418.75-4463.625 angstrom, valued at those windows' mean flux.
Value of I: 0.09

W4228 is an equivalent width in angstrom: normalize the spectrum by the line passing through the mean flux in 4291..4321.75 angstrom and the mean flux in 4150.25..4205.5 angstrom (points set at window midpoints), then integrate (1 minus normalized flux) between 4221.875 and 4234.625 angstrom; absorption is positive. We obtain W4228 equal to 5.3 angstrom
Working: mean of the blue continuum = 60.3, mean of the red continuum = 61.9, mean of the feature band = 35.6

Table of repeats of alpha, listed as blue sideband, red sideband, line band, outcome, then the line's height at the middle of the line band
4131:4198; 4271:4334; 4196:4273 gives 8.0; 60.9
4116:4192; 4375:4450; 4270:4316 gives 8.7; 70.9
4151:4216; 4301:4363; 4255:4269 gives 2.2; 68.5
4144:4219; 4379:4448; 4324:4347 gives -1.1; 73.6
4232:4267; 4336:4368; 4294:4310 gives 3.0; 71.6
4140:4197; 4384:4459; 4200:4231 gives 5.9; 64.1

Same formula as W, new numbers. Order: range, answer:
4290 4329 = 50.22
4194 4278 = 20.59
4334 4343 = 76.42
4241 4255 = 46.68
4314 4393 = 54.11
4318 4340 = 58.3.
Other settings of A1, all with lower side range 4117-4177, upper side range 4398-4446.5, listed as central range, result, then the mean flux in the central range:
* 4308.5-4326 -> 0.080 mag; 68.5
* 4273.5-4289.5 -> 0.218 mag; 57.8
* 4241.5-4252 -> 0.124 mag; 60.3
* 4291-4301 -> 0.180 mag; 60.9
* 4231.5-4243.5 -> 0.228 mag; 54.2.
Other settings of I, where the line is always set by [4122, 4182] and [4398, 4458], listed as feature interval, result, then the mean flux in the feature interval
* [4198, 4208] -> 0.163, 54.8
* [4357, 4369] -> -0.187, 92.4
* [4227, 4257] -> 0.310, 50.5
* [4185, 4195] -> -0.029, 64.2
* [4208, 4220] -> 0.009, 64.1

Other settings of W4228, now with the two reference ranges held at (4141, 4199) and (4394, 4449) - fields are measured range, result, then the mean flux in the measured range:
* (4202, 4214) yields 0.3 angstrom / 62.2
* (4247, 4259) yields 2.6 angstrom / 53.1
